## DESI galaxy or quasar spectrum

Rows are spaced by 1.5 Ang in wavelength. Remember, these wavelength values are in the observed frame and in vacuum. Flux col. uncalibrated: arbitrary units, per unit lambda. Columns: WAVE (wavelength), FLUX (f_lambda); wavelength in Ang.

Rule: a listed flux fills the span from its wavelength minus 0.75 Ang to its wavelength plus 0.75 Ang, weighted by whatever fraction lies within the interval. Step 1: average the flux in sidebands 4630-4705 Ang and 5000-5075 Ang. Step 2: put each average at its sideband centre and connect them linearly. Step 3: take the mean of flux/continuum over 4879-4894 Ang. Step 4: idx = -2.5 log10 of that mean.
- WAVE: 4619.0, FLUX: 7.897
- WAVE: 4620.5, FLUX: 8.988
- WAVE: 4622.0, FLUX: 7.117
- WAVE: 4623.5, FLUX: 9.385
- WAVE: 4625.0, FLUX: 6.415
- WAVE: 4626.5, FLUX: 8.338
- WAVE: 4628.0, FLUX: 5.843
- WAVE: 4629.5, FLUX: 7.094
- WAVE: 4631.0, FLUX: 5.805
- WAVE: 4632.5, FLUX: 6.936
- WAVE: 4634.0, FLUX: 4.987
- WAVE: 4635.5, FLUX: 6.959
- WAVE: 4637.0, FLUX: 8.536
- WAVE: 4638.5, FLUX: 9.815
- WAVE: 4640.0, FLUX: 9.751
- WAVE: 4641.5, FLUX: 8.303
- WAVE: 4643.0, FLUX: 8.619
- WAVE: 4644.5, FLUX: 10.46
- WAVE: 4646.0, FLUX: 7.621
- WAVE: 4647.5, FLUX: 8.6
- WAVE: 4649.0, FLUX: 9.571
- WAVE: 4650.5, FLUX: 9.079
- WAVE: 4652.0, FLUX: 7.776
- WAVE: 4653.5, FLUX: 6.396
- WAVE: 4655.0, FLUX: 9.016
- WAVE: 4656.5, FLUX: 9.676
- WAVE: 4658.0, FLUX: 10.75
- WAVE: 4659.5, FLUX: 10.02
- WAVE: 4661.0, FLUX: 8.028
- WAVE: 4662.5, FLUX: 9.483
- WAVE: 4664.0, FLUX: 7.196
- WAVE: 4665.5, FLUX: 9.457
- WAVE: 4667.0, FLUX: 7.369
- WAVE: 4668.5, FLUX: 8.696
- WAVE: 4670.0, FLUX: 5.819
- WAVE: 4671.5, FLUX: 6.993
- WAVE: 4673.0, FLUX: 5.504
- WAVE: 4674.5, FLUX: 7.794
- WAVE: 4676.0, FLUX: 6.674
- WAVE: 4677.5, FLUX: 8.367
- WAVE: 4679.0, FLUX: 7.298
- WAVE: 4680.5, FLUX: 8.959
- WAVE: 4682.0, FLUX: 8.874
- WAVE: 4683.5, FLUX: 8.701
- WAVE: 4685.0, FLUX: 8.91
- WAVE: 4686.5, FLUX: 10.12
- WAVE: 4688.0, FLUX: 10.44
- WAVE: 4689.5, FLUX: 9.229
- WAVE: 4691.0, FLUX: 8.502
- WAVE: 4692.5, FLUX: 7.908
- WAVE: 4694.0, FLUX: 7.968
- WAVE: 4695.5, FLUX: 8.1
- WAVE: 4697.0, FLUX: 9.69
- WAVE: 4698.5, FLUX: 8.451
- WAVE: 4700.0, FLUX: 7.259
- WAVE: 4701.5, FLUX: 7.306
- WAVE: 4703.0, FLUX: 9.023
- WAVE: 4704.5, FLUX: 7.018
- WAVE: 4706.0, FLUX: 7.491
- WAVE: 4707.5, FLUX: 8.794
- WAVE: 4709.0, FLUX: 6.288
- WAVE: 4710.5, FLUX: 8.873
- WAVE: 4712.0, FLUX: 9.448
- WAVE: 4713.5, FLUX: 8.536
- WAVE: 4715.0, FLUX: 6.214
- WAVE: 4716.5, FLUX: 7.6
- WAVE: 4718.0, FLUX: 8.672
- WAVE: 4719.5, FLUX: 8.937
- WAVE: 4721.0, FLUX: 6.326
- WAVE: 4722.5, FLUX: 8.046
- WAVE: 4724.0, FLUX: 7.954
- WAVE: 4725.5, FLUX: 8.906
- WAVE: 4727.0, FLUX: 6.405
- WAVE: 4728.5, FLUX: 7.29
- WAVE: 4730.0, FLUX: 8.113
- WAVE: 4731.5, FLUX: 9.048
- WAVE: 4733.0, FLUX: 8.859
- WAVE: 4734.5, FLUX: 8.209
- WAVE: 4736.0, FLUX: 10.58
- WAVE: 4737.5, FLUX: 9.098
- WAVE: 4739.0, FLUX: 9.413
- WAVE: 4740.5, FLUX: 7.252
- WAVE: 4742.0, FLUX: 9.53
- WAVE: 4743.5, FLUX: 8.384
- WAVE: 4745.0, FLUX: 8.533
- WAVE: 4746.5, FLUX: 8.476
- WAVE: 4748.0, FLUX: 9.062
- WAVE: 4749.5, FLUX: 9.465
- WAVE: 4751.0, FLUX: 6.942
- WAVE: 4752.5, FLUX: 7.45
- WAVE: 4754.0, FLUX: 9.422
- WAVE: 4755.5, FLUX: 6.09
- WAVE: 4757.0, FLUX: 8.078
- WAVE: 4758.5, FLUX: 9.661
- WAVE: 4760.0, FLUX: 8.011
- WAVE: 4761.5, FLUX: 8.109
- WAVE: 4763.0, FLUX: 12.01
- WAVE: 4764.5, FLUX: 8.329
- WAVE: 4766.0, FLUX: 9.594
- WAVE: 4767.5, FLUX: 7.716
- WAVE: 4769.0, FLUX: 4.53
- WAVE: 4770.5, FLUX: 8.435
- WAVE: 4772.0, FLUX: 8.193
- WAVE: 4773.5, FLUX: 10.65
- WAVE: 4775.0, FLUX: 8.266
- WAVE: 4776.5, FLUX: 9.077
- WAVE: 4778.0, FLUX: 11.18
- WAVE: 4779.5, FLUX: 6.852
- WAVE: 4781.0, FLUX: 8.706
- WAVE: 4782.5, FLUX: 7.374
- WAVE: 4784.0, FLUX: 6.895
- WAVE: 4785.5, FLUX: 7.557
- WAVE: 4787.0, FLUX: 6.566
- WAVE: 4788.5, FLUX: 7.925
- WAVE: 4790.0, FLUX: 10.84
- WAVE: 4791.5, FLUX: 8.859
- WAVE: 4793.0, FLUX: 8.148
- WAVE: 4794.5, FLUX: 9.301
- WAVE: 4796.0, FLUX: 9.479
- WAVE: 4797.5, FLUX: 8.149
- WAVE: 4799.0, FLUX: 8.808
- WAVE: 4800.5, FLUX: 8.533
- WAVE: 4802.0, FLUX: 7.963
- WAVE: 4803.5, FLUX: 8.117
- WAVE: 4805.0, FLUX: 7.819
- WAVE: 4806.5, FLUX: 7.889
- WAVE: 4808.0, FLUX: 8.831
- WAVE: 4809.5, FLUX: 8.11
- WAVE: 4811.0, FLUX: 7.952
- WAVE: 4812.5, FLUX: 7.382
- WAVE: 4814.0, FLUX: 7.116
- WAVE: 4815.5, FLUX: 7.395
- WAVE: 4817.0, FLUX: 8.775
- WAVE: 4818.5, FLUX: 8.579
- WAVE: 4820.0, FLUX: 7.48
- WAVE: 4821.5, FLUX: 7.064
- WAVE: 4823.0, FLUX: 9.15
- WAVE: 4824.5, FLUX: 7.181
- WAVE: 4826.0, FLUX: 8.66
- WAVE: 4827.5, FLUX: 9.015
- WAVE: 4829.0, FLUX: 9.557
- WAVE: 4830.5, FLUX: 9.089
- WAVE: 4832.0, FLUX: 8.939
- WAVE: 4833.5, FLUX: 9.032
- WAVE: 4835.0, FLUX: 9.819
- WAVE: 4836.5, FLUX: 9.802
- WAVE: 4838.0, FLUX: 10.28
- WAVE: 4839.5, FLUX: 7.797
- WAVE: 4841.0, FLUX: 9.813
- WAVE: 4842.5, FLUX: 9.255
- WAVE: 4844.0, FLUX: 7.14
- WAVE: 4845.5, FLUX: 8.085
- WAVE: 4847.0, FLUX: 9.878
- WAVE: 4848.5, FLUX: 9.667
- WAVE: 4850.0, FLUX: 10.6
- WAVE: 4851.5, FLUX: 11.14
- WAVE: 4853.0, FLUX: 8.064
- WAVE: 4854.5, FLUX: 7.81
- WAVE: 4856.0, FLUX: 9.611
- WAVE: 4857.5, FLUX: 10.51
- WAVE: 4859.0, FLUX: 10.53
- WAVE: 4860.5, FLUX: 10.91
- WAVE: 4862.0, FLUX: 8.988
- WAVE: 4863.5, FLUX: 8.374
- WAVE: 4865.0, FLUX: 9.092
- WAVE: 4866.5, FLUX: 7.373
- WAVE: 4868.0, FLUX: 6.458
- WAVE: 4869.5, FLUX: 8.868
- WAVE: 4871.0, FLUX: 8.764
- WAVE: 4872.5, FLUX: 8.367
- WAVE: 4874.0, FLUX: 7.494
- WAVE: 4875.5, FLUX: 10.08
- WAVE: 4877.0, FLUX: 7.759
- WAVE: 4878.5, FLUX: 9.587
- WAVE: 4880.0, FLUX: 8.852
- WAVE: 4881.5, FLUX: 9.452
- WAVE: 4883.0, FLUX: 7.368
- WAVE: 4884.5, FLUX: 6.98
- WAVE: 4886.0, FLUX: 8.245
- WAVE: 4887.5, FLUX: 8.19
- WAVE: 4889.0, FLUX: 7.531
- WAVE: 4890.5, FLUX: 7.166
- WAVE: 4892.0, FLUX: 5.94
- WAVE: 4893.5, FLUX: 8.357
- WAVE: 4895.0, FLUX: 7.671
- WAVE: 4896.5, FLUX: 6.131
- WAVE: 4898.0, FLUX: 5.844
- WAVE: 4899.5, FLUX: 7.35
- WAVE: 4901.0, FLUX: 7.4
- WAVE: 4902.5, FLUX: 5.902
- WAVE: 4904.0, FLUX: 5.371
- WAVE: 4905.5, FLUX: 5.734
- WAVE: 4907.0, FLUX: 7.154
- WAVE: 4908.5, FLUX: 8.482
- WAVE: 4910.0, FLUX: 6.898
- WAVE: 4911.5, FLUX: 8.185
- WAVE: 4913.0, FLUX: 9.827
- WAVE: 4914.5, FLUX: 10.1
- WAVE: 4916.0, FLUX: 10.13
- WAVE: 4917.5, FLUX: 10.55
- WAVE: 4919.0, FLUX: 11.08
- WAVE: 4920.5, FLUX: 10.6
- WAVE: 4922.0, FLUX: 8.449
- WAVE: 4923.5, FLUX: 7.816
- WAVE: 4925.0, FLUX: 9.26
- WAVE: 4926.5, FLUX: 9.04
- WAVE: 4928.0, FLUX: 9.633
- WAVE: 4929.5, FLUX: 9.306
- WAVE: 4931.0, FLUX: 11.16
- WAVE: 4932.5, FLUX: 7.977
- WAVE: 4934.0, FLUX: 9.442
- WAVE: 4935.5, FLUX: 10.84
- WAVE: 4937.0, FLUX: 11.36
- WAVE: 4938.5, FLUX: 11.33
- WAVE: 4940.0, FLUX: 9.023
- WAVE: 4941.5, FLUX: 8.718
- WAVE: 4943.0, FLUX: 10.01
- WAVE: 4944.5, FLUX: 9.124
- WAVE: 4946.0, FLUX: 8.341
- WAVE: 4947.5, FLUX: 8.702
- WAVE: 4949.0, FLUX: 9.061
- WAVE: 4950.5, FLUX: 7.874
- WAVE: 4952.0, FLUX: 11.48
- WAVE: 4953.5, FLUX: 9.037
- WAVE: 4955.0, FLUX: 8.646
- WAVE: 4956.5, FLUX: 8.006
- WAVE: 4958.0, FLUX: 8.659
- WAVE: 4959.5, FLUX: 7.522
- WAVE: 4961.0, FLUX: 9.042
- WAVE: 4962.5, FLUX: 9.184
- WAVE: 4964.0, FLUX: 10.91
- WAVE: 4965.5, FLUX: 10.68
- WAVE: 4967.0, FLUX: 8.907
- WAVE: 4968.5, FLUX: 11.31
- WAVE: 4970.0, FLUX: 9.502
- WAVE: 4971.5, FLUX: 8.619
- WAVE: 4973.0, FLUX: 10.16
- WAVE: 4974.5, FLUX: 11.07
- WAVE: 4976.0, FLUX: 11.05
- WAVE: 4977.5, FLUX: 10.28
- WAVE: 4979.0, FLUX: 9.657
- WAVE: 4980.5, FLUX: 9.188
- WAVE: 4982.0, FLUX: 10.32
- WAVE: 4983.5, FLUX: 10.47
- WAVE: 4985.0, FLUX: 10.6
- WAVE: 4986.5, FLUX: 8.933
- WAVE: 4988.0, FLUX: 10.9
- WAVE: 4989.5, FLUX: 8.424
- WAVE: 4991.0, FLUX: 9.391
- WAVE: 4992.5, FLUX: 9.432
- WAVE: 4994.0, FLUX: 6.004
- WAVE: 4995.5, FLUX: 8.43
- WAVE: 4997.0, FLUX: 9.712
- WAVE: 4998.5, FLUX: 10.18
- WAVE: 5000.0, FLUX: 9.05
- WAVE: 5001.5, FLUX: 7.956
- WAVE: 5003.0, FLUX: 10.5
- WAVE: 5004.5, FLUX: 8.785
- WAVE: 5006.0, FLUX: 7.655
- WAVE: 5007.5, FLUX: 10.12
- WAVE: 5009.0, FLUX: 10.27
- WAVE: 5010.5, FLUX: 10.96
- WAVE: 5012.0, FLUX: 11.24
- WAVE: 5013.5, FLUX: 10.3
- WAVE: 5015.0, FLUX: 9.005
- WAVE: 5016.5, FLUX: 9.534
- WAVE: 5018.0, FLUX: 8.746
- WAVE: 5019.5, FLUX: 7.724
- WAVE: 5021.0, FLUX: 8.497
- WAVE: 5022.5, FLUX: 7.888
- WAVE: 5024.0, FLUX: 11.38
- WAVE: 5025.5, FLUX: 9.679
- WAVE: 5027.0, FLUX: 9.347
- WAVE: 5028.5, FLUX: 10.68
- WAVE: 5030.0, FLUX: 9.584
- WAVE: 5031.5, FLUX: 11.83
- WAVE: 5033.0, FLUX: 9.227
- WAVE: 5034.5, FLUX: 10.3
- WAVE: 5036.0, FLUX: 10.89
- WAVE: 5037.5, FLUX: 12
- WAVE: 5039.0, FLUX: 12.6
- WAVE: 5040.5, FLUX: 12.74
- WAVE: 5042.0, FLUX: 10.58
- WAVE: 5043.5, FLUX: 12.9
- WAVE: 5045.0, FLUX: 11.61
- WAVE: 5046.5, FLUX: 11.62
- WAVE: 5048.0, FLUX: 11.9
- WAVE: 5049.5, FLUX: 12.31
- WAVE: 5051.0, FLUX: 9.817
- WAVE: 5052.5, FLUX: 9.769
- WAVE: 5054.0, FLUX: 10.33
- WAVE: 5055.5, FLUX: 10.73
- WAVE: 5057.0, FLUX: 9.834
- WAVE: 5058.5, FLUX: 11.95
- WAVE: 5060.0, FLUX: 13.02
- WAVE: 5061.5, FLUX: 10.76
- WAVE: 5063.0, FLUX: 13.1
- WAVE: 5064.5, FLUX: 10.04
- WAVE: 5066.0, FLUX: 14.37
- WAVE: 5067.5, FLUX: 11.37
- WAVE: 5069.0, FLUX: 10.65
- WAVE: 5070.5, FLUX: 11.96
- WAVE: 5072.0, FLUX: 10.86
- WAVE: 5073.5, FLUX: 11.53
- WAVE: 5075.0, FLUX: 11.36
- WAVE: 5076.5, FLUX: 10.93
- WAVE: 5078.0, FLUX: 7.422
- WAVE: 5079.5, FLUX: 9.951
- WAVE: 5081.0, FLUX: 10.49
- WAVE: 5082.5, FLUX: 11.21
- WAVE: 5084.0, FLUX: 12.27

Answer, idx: 0.23 mag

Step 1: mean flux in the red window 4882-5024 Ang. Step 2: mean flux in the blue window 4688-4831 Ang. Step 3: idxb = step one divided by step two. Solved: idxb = 1.1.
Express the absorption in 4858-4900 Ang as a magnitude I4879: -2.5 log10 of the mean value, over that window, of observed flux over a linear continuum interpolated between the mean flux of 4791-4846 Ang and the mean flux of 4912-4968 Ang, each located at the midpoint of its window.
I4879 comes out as 0.10 mag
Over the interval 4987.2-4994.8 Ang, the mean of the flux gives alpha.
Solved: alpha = 8.83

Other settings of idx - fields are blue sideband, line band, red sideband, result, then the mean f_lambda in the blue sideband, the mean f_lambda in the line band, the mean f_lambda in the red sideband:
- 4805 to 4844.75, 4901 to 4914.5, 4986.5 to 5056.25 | 0.24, 8.49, 7.37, 10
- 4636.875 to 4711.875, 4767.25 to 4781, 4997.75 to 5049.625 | 0.07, 8.42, 8.37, 10.2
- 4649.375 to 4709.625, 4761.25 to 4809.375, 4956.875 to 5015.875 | 0.03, 8.27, 8.46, 9.59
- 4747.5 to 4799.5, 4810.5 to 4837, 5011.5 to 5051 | 0.05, 8.44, 8.44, 10.5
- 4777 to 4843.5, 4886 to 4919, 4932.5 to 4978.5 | 0.19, 8.48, 7.71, 9.57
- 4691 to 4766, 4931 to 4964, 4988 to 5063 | 0.05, 8.31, 9.29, 10.2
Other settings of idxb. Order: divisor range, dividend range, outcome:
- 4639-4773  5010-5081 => 1.28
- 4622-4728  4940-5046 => 1.20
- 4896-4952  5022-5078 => 1.26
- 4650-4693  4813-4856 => 1.05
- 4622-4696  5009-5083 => 1.31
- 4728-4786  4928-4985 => 1.14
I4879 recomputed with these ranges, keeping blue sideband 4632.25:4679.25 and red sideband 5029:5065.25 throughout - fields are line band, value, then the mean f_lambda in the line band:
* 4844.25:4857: 0.047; 9.29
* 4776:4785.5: 0.112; 8.27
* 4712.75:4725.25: 0.113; 7.83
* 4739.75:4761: 0.078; 8.31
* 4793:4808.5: 0.104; 8.47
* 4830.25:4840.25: 0.037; 9.26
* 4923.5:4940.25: 0.059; 9.79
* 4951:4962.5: 0.181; 8.91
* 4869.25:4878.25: 0.151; 8.6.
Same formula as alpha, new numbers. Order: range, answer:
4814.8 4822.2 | 7.87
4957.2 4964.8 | 9.07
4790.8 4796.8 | 8.94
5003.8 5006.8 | 8.24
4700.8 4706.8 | 7.72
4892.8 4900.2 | 7.06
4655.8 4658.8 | 10.2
